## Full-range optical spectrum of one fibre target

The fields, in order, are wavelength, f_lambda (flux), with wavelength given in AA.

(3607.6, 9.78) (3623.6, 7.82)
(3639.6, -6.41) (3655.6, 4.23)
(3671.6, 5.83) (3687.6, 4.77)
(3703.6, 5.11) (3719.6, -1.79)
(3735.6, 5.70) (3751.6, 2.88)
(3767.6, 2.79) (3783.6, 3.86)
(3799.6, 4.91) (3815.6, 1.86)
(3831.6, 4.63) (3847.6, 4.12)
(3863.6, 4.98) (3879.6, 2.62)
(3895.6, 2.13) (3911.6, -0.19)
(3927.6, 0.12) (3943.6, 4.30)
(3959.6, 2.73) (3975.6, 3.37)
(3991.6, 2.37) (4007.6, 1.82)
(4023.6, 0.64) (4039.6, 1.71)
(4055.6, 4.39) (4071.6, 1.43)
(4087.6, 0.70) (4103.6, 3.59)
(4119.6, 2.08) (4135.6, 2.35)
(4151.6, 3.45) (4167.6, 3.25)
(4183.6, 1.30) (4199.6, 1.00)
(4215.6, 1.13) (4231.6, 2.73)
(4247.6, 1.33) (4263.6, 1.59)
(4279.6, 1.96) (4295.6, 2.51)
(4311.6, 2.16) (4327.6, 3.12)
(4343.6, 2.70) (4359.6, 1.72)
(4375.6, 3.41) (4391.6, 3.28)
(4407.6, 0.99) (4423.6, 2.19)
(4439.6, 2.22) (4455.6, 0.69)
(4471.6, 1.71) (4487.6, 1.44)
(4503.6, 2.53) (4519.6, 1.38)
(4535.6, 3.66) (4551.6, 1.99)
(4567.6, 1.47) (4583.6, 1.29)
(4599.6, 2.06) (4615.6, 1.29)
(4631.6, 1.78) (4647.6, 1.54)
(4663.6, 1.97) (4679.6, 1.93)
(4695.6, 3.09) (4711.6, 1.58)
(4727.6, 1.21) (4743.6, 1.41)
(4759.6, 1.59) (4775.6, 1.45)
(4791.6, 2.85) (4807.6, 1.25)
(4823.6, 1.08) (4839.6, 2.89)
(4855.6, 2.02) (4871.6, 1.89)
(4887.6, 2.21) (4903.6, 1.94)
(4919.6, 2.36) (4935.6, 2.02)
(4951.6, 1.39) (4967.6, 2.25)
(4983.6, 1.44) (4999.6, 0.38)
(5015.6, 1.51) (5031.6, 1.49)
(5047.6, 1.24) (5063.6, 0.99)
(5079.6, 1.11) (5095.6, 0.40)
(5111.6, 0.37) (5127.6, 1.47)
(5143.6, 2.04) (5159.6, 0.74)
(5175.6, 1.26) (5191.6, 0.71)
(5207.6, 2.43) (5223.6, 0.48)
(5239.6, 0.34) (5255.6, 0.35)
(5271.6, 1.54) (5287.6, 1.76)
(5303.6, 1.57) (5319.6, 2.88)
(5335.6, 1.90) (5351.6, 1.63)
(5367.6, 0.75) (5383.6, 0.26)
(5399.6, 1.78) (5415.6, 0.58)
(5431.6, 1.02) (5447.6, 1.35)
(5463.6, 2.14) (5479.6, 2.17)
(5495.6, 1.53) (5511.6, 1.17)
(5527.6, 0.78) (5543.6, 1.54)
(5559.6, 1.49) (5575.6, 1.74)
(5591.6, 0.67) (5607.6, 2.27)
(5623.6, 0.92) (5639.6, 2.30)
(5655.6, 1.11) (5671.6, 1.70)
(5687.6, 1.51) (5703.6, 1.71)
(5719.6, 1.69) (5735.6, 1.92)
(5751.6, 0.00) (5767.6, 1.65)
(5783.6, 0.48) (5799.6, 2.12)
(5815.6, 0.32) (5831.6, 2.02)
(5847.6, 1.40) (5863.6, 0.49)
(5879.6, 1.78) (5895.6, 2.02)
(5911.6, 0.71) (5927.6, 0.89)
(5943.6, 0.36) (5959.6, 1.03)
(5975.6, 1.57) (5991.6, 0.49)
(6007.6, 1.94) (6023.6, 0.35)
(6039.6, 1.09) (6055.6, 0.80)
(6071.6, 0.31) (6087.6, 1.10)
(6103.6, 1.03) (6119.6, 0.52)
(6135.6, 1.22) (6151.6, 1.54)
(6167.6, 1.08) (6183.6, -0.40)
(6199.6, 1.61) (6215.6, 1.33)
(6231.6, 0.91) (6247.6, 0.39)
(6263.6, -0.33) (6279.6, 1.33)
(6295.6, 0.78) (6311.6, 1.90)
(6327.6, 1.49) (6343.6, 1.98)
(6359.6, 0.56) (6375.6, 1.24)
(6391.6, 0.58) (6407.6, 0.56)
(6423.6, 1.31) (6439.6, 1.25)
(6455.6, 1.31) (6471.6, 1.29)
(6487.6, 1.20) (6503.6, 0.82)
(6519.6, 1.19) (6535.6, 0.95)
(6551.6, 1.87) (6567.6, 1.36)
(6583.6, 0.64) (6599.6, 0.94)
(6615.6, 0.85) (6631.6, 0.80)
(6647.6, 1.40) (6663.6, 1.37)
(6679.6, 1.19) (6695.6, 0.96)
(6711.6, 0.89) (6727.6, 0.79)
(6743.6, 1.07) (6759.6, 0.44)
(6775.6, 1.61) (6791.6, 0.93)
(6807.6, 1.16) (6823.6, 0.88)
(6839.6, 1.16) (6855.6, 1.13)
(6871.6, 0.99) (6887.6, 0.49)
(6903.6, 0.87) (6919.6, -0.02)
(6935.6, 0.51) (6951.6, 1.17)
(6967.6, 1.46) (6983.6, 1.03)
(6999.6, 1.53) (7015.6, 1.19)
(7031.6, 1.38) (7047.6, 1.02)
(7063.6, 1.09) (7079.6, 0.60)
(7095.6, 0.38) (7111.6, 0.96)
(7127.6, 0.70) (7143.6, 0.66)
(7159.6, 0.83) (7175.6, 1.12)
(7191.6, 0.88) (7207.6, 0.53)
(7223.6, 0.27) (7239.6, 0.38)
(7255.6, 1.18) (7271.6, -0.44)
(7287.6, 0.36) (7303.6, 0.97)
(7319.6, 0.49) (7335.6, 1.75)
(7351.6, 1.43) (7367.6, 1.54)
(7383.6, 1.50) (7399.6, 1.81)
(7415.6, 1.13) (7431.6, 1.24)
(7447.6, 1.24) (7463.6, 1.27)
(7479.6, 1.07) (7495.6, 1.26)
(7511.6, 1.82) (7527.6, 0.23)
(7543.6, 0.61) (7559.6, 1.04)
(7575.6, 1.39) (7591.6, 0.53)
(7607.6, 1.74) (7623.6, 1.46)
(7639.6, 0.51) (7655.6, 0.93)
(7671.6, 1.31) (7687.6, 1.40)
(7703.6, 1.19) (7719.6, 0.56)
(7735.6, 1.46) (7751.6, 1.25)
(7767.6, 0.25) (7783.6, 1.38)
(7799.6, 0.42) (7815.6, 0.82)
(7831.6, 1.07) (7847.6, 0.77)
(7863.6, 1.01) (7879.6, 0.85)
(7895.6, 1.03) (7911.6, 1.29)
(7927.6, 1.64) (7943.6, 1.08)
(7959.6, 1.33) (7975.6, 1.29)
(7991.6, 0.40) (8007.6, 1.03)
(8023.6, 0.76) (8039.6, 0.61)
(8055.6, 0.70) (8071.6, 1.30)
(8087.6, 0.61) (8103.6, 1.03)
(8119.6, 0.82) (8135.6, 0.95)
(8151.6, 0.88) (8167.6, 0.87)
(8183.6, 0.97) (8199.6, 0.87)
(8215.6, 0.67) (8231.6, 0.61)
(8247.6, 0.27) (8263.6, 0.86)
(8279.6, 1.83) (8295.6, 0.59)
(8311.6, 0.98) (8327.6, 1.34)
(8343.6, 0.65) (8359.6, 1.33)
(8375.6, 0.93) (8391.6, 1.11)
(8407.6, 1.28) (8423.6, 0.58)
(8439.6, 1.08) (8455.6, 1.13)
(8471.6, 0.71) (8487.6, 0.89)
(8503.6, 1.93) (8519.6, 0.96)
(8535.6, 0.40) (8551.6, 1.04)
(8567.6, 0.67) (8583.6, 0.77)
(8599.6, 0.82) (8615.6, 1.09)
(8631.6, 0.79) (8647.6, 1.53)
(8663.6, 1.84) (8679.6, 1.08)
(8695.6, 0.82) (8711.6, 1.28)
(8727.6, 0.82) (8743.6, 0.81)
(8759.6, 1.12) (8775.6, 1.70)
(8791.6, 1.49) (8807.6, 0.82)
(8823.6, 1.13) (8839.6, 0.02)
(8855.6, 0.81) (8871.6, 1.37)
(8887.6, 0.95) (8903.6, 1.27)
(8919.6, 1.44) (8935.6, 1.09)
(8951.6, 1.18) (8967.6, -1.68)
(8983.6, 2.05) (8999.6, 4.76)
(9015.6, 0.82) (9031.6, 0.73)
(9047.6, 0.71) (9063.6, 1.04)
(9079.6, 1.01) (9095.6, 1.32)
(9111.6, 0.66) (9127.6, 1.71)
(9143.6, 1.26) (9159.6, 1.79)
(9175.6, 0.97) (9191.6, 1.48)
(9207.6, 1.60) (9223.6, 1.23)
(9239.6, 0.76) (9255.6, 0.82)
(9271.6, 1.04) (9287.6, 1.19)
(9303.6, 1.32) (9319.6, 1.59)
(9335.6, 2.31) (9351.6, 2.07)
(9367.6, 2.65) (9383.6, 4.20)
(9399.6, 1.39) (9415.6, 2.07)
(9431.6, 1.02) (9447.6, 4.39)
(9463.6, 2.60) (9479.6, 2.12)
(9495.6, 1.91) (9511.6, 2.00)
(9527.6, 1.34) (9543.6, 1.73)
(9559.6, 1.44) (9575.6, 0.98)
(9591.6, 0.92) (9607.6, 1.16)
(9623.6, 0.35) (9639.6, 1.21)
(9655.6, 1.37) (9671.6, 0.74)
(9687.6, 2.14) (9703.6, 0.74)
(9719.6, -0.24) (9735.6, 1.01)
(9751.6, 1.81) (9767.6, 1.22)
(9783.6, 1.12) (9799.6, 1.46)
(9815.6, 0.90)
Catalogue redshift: 1.41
